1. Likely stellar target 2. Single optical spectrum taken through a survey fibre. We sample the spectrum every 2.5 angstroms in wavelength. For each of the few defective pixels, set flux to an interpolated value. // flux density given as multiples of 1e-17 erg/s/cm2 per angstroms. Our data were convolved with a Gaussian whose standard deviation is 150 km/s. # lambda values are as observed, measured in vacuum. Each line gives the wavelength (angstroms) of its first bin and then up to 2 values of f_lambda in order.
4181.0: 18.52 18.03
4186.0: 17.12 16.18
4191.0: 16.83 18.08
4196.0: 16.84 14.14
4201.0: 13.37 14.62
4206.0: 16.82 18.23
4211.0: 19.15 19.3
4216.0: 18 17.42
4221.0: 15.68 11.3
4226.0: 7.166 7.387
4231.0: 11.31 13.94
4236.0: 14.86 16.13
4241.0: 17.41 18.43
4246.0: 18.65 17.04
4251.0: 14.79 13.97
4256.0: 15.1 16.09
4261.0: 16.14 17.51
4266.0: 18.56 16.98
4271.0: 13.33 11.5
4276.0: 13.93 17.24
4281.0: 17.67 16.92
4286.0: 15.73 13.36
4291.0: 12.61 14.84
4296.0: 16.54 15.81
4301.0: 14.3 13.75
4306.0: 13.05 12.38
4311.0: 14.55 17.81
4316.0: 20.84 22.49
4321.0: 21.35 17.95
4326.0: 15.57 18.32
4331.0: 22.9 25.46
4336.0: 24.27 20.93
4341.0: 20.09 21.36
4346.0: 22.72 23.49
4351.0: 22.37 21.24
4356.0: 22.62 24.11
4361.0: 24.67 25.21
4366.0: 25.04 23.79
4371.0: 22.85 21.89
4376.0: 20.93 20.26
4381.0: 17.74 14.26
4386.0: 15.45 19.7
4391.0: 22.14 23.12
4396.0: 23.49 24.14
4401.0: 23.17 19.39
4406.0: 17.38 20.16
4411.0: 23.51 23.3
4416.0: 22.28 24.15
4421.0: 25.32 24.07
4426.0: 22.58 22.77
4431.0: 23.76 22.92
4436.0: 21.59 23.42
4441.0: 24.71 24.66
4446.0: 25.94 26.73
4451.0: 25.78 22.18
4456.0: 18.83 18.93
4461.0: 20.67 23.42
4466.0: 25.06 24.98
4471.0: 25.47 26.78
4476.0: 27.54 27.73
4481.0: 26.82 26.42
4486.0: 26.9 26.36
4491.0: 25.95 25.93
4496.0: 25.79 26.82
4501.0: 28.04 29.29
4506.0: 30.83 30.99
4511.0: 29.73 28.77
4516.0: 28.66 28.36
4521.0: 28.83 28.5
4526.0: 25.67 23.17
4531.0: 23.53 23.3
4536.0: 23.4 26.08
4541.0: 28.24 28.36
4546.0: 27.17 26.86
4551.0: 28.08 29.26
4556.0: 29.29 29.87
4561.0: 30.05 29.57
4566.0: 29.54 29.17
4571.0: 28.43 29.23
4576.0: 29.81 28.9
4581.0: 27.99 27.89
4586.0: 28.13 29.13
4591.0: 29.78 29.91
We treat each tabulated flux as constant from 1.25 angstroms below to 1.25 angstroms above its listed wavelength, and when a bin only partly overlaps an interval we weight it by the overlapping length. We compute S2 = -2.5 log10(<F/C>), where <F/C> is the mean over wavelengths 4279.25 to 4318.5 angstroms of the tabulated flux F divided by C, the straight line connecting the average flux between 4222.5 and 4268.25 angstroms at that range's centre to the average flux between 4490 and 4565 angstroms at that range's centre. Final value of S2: 0.11 mag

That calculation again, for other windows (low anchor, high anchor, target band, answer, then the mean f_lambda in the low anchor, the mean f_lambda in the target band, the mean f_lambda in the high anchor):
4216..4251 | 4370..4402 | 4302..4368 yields -0.104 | 14.5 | 20.6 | 20.7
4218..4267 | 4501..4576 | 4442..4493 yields 0.001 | 14.9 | 24.9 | 28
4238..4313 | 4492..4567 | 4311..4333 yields -0.106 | 15.5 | 19.6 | 27.7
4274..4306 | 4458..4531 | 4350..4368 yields -0.238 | 15.1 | 23.6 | 26.7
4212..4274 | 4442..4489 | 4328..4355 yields -0.146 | 15.2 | 22.2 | 24.8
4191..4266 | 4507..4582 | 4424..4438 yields 0.032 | 15.6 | 22.8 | 28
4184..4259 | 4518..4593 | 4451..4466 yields 0.129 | 15.5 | 21.6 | 27.9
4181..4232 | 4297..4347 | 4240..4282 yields 0.057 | 15.4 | 16.1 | 18.8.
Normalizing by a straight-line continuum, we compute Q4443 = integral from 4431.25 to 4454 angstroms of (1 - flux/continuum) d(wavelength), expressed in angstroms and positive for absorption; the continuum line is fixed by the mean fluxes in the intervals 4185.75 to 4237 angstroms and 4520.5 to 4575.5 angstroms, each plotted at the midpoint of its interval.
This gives -0.6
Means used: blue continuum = 15.1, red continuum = 27.5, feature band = 24.3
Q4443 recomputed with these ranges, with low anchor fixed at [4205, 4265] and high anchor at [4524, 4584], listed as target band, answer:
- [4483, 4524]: -3.7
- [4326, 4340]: -1.8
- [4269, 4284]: 1.7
